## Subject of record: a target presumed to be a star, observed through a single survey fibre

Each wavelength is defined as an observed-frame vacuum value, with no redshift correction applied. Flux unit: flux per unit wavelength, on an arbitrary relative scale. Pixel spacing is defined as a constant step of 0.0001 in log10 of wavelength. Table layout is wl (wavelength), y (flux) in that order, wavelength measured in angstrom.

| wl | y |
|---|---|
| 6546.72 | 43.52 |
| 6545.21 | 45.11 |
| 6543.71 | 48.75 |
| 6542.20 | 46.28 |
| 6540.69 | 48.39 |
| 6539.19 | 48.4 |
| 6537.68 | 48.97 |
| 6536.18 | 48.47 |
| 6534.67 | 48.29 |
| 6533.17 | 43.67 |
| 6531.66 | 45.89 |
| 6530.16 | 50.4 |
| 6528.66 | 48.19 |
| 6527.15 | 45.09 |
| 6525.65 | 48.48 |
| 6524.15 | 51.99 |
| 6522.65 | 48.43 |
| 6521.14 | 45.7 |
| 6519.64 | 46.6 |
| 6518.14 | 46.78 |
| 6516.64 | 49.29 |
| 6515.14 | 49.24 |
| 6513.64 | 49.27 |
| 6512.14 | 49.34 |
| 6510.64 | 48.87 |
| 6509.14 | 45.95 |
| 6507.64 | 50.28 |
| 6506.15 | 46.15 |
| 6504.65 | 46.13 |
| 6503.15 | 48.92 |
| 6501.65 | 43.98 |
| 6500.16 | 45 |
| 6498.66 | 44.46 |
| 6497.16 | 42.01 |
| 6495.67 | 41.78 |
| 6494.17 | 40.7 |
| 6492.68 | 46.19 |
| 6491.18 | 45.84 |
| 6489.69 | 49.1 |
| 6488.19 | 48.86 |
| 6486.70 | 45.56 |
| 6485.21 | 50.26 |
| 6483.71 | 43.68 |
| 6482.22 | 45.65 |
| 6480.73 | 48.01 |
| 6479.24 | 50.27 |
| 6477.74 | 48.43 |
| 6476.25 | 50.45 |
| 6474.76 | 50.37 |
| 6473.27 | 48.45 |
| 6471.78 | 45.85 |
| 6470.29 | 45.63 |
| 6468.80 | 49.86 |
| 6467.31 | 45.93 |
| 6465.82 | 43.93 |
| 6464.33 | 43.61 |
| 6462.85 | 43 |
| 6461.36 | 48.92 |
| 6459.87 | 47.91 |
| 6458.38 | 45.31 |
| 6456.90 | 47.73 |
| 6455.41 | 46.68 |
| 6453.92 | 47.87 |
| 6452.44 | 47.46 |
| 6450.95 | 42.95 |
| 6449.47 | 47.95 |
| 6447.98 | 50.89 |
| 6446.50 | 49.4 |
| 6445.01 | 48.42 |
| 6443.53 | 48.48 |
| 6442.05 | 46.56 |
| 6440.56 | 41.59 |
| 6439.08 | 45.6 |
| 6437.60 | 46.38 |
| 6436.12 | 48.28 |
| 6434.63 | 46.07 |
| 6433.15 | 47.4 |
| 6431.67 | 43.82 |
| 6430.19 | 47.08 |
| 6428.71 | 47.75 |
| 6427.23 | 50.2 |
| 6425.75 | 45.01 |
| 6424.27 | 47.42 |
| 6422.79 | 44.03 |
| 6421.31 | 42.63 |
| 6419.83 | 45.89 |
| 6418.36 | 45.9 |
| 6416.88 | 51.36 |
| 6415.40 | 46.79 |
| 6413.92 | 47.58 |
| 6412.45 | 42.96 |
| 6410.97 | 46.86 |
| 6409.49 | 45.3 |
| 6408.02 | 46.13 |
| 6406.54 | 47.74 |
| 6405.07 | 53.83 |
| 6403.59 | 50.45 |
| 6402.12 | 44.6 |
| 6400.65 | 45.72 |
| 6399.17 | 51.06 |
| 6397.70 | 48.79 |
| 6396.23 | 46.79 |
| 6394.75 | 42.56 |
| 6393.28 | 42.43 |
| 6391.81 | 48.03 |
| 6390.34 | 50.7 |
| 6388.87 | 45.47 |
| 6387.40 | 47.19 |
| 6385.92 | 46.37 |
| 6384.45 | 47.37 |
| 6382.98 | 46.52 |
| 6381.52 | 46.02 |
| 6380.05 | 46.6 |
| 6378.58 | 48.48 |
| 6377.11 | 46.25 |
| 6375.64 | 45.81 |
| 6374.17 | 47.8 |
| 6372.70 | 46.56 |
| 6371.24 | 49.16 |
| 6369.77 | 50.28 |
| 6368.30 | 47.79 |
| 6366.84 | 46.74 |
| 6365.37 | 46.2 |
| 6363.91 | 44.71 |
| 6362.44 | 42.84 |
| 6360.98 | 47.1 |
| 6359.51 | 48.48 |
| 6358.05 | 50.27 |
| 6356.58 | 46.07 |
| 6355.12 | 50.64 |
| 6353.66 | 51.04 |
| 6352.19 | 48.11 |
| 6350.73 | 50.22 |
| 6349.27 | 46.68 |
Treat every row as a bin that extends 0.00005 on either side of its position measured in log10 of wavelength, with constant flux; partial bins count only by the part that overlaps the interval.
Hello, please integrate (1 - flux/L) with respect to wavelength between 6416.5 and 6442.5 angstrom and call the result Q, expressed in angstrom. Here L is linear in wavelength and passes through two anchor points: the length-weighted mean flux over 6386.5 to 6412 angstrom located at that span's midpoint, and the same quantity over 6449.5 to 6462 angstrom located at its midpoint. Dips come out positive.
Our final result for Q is 0.5 angstrom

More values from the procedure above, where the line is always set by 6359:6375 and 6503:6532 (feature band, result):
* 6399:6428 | 0.2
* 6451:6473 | 0.6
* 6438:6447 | 0.2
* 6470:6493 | 0.0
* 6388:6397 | 0.2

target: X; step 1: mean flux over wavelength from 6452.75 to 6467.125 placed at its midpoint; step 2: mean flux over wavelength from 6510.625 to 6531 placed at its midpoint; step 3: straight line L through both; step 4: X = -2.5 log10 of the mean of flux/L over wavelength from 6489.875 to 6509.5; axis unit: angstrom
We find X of 0.05 mag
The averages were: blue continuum 46.2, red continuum 48.4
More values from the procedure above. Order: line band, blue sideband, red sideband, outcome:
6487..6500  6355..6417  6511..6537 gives 0.07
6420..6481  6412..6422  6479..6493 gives 0.00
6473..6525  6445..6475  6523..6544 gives 0.01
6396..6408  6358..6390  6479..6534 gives -0.04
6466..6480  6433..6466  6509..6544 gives -0.03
